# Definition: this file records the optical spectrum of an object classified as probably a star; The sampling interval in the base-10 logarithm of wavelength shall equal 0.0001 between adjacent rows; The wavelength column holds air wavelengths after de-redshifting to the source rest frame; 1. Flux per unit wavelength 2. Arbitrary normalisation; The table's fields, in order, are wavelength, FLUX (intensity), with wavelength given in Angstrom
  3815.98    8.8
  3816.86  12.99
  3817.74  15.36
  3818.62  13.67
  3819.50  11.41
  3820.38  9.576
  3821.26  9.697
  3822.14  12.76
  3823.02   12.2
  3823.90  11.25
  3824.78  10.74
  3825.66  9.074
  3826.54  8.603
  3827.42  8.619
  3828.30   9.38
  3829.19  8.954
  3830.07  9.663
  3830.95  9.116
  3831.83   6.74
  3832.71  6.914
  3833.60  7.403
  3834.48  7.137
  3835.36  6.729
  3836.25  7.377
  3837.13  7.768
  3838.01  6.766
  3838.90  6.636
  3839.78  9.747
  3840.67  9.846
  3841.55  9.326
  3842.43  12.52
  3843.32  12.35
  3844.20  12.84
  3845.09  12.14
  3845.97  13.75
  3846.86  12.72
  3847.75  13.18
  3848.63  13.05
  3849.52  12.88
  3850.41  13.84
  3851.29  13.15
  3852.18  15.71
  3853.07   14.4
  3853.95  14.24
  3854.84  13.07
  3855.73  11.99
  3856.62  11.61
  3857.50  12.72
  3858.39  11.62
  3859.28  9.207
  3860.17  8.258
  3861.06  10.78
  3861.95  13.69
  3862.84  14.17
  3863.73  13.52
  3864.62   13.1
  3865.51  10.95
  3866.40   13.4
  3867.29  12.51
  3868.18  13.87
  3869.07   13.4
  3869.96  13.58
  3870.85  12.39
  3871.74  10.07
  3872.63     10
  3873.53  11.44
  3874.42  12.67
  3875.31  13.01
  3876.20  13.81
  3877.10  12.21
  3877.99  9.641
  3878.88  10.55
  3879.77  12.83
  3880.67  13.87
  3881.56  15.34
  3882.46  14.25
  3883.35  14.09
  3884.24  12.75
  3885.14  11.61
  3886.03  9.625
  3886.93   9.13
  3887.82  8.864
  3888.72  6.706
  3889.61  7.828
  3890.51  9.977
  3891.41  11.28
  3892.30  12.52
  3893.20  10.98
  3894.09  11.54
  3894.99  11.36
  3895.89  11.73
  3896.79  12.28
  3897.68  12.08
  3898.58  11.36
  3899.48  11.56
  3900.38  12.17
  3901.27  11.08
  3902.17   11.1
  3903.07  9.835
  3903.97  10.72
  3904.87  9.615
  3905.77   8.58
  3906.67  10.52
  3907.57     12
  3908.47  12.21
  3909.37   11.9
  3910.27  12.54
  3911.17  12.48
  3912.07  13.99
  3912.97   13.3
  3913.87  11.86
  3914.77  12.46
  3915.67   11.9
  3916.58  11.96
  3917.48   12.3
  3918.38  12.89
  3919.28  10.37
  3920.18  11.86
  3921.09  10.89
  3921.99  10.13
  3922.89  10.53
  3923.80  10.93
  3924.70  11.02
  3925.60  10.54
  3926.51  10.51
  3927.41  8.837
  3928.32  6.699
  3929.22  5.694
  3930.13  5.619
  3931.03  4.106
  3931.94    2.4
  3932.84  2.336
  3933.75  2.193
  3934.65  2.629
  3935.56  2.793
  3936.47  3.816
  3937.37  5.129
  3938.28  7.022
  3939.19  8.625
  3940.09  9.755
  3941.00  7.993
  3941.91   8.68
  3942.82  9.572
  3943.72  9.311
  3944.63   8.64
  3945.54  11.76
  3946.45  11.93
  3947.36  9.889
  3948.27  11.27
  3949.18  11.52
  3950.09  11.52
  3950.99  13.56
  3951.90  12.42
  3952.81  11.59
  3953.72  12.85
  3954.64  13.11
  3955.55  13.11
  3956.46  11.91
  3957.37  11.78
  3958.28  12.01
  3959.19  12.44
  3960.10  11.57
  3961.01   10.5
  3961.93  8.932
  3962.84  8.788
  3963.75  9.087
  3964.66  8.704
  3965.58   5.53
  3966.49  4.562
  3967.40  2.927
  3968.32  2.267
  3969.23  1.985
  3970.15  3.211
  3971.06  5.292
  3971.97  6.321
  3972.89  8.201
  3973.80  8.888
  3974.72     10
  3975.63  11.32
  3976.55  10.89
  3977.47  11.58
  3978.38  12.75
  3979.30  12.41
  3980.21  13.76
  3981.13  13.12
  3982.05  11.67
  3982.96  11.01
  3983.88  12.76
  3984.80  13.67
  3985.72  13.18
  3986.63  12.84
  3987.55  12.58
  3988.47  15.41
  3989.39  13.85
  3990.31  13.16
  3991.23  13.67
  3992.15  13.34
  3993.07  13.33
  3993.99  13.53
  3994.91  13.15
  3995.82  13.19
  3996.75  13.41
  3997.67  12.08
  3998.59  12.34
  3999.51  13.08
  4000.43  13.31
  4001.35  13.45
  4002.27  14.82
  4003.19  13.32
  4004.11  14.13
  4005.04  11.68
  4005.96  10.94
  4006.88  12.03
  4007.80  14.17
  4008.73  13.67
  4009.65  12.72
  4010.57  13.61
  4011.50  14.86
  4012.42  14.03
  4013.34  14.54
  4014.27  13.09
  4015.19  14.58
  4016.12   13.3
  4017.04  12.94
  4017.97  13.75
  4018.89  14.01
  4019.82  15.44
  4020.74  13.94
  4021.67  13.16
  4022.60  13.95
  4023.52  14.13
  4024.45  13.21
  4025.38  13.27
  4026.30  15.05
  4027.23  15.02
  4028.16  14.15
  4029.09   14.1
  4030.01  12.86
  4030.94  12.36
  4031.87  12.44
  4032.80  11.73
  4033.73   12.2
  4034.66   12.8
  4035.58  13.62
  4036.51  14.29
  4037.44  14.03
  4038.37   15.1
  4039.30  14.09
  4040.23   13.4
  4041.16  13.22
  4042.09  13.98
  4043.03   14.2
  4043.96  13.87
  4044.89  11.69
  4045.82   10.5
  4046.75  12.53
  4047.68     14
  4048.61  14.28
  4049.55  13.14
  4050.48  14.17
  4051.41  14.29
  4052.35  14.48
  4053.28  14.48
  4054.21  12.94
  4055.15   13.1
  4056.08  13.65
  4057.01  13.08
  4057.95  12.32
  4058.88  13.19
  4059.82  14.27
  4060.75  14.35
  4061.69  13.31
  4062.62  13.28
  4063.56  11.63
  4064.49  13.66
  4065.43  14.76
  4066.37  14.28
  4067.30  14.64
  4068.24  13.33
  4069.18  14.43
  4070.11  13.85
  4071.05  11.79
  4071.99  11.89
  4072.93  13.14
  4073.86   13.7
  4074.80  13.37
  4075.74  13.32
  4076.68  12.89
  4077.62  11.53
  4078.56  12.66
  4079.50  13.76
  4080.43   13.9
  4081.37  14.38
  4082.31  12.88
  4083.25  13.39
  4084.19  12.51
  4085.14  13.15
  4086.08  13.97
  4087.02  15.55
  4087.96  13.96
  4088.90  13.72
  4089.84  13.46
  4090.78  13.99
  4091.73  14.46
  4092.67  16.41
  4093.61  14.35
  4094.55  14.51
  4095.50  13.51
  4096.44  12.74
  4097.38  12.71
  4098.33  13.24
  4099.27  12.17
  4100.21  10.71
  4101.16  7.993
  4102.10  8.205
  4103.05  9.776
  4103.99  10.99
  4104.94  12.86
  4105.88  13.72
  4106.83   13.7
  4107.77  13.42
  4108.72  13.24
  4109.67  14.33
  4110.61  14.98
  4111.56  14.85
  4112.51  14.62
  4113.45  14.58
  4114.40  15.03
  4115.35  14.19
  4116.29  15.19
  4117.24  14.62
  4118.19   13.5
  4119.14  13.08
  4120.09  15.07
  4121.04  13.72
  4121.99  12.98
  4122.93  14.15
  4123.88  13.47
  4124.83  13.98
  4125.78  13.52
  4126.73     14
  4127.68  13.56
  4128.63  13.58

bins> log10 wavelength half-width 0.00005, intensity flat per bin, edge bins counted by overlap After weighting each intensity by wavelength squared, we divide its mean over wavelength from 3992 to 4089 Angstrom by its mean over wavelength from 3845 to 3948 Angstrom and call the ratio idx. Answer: 1.3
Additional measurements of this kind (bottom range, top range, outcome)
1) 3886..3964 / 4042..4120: 1.44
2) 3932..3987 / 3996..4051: 1.50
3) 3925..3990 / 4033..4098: 1.54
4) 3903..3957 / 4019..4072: 1.47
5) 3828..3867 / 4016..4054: 1.35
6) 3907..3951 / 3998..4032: 1.51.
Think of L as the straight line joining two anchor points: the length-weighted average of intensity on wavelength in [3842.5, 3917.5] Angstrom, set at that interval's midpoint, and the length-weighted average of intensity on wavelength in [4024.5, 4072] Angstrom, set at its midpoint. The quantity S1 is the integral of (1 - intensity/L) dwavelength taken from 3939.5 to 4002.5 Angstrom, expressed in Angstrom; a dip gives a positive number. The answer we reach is 9.5 Angstrom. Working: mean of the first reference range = 12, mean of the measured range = 10.9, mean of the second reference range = 13.5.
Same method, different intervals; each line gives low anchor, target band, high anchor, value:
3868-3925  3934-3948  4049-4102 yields 4.9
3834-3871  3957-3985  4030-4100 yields 7.6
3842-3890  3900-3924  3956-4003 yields 0.4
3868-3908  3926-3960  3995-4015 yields 9.7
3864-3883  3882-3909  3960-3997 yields 2.5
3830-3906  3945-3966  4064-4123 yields 1.7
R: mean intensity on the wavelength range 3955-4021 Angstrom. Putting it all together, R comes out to 11.6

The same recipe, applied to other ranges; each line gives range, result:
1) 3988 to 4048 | 13.5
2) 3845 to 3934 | 11.3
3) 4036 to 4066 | 13.5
